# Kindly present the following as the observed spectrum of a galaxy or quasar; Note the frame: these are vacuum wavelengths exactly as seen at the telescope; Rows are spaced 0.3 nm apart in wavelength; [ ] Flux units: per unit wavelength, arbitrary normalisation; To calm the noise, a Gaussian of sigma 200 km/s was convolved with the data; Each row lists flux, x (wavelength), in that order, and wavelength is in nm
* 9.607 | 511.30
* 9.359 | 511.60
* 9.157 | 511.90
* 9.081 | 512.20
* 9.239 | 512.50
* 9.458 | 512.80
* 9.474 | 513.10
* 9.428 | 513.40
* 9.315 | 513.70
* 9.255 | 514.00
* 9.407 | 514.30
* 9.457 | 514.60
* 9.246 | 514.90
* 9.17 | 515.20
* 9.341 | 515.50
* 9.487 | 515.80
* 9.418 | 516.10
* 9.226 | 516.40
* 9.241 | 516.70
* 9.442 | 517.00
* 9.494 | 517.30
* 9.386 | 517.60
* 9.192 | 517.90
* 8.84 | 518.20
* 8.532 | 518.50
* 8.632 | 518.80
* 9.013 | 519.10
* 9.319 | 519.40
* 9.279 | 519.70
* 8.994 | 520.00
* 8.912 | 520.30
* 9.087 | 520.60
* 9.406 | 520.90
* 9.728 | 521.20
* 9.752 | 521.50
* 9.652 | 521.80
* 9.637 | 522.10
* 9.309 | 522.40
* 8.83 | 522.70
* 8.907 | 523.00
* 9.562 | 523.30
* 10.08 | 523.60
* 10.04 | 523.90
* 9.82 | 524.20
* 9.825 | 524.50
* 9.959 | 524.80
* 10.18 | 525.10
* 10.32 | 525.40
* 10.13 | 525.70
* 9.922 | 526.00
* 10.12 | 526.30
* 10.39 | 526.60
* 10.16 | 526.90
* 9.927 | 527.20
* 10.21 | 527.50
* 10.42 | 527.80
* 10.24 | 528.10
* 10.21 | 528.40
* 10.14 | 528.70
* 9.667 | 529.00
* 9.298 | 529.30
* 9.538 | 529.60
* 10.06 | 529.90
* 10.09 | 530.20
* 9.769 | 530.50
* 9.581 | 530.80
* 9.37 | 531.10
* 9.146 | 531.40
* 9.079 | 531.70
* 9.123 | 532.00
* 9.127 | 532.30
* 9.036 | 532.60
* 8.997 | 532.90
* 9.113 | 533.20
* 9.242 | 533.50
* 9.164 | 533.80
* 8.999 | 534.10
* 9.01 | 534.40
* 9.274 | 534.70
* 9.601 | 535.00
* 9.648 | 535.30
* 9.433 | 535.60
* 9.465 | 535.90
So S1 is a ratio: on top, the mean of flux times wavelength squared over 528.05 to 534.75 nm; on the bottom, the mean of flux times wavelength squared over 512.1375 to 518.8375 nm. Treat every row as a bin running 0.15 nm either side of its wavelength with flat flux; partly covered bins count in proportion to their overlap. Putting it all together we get 1.08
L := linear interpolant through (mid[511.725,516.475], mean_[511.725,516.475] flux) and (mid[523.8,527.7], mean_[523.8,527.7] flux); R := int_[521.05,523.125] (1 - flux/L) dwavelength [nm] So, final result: 0.09 nm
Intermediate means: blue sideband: 9.32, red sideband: 10.1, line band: 9.41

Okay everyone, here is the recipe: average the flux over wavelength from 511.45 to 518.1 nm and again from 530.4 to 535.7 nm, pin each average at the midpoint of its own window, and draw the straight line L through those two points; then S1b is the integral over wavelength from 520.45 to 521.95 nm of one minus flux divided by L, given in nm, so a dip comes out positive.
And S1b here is -0.036 nm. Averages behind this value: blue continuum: 9.33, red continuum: 9.26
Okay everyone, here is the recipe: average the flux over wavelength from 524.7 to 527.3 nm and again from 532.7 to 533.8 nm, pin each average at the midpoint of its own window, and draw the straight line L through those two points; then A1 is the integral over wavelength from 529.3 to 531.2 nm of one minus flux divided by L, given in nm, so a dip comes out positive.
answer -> -0.03 nm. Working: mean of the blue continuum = 10.1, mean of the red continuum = 9.12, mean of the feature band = 9.71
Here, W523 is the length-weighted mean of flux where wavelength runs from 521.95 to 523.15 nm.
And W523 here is 9.17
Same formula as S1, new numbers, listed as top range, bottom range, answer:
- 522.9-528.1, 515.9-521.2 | 1.12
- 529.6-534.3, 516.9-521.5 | 1.07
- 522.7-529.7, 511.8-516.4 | 1.12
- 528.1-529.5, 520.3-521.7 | 1.08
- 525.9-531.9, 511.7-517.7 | 1.11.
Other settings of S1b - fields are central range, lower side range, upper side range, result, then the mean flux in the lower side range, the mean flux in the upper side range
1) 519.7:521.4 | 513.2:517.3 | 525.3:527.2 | 0.09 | 9.35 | 10.2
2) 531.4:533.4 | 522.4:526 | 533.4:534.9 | 0.04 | 9.77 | 9.15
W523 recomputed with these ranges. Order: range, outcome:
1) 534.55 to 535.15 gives 9.44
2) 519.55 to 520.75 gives 9.07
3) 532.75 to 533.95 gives 9.13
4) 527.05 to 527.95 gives 10.2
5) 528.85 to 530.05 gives 9.64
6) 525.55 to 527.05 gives 10.1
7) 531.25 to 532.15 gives 9.12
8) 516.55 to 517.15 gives 9.34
